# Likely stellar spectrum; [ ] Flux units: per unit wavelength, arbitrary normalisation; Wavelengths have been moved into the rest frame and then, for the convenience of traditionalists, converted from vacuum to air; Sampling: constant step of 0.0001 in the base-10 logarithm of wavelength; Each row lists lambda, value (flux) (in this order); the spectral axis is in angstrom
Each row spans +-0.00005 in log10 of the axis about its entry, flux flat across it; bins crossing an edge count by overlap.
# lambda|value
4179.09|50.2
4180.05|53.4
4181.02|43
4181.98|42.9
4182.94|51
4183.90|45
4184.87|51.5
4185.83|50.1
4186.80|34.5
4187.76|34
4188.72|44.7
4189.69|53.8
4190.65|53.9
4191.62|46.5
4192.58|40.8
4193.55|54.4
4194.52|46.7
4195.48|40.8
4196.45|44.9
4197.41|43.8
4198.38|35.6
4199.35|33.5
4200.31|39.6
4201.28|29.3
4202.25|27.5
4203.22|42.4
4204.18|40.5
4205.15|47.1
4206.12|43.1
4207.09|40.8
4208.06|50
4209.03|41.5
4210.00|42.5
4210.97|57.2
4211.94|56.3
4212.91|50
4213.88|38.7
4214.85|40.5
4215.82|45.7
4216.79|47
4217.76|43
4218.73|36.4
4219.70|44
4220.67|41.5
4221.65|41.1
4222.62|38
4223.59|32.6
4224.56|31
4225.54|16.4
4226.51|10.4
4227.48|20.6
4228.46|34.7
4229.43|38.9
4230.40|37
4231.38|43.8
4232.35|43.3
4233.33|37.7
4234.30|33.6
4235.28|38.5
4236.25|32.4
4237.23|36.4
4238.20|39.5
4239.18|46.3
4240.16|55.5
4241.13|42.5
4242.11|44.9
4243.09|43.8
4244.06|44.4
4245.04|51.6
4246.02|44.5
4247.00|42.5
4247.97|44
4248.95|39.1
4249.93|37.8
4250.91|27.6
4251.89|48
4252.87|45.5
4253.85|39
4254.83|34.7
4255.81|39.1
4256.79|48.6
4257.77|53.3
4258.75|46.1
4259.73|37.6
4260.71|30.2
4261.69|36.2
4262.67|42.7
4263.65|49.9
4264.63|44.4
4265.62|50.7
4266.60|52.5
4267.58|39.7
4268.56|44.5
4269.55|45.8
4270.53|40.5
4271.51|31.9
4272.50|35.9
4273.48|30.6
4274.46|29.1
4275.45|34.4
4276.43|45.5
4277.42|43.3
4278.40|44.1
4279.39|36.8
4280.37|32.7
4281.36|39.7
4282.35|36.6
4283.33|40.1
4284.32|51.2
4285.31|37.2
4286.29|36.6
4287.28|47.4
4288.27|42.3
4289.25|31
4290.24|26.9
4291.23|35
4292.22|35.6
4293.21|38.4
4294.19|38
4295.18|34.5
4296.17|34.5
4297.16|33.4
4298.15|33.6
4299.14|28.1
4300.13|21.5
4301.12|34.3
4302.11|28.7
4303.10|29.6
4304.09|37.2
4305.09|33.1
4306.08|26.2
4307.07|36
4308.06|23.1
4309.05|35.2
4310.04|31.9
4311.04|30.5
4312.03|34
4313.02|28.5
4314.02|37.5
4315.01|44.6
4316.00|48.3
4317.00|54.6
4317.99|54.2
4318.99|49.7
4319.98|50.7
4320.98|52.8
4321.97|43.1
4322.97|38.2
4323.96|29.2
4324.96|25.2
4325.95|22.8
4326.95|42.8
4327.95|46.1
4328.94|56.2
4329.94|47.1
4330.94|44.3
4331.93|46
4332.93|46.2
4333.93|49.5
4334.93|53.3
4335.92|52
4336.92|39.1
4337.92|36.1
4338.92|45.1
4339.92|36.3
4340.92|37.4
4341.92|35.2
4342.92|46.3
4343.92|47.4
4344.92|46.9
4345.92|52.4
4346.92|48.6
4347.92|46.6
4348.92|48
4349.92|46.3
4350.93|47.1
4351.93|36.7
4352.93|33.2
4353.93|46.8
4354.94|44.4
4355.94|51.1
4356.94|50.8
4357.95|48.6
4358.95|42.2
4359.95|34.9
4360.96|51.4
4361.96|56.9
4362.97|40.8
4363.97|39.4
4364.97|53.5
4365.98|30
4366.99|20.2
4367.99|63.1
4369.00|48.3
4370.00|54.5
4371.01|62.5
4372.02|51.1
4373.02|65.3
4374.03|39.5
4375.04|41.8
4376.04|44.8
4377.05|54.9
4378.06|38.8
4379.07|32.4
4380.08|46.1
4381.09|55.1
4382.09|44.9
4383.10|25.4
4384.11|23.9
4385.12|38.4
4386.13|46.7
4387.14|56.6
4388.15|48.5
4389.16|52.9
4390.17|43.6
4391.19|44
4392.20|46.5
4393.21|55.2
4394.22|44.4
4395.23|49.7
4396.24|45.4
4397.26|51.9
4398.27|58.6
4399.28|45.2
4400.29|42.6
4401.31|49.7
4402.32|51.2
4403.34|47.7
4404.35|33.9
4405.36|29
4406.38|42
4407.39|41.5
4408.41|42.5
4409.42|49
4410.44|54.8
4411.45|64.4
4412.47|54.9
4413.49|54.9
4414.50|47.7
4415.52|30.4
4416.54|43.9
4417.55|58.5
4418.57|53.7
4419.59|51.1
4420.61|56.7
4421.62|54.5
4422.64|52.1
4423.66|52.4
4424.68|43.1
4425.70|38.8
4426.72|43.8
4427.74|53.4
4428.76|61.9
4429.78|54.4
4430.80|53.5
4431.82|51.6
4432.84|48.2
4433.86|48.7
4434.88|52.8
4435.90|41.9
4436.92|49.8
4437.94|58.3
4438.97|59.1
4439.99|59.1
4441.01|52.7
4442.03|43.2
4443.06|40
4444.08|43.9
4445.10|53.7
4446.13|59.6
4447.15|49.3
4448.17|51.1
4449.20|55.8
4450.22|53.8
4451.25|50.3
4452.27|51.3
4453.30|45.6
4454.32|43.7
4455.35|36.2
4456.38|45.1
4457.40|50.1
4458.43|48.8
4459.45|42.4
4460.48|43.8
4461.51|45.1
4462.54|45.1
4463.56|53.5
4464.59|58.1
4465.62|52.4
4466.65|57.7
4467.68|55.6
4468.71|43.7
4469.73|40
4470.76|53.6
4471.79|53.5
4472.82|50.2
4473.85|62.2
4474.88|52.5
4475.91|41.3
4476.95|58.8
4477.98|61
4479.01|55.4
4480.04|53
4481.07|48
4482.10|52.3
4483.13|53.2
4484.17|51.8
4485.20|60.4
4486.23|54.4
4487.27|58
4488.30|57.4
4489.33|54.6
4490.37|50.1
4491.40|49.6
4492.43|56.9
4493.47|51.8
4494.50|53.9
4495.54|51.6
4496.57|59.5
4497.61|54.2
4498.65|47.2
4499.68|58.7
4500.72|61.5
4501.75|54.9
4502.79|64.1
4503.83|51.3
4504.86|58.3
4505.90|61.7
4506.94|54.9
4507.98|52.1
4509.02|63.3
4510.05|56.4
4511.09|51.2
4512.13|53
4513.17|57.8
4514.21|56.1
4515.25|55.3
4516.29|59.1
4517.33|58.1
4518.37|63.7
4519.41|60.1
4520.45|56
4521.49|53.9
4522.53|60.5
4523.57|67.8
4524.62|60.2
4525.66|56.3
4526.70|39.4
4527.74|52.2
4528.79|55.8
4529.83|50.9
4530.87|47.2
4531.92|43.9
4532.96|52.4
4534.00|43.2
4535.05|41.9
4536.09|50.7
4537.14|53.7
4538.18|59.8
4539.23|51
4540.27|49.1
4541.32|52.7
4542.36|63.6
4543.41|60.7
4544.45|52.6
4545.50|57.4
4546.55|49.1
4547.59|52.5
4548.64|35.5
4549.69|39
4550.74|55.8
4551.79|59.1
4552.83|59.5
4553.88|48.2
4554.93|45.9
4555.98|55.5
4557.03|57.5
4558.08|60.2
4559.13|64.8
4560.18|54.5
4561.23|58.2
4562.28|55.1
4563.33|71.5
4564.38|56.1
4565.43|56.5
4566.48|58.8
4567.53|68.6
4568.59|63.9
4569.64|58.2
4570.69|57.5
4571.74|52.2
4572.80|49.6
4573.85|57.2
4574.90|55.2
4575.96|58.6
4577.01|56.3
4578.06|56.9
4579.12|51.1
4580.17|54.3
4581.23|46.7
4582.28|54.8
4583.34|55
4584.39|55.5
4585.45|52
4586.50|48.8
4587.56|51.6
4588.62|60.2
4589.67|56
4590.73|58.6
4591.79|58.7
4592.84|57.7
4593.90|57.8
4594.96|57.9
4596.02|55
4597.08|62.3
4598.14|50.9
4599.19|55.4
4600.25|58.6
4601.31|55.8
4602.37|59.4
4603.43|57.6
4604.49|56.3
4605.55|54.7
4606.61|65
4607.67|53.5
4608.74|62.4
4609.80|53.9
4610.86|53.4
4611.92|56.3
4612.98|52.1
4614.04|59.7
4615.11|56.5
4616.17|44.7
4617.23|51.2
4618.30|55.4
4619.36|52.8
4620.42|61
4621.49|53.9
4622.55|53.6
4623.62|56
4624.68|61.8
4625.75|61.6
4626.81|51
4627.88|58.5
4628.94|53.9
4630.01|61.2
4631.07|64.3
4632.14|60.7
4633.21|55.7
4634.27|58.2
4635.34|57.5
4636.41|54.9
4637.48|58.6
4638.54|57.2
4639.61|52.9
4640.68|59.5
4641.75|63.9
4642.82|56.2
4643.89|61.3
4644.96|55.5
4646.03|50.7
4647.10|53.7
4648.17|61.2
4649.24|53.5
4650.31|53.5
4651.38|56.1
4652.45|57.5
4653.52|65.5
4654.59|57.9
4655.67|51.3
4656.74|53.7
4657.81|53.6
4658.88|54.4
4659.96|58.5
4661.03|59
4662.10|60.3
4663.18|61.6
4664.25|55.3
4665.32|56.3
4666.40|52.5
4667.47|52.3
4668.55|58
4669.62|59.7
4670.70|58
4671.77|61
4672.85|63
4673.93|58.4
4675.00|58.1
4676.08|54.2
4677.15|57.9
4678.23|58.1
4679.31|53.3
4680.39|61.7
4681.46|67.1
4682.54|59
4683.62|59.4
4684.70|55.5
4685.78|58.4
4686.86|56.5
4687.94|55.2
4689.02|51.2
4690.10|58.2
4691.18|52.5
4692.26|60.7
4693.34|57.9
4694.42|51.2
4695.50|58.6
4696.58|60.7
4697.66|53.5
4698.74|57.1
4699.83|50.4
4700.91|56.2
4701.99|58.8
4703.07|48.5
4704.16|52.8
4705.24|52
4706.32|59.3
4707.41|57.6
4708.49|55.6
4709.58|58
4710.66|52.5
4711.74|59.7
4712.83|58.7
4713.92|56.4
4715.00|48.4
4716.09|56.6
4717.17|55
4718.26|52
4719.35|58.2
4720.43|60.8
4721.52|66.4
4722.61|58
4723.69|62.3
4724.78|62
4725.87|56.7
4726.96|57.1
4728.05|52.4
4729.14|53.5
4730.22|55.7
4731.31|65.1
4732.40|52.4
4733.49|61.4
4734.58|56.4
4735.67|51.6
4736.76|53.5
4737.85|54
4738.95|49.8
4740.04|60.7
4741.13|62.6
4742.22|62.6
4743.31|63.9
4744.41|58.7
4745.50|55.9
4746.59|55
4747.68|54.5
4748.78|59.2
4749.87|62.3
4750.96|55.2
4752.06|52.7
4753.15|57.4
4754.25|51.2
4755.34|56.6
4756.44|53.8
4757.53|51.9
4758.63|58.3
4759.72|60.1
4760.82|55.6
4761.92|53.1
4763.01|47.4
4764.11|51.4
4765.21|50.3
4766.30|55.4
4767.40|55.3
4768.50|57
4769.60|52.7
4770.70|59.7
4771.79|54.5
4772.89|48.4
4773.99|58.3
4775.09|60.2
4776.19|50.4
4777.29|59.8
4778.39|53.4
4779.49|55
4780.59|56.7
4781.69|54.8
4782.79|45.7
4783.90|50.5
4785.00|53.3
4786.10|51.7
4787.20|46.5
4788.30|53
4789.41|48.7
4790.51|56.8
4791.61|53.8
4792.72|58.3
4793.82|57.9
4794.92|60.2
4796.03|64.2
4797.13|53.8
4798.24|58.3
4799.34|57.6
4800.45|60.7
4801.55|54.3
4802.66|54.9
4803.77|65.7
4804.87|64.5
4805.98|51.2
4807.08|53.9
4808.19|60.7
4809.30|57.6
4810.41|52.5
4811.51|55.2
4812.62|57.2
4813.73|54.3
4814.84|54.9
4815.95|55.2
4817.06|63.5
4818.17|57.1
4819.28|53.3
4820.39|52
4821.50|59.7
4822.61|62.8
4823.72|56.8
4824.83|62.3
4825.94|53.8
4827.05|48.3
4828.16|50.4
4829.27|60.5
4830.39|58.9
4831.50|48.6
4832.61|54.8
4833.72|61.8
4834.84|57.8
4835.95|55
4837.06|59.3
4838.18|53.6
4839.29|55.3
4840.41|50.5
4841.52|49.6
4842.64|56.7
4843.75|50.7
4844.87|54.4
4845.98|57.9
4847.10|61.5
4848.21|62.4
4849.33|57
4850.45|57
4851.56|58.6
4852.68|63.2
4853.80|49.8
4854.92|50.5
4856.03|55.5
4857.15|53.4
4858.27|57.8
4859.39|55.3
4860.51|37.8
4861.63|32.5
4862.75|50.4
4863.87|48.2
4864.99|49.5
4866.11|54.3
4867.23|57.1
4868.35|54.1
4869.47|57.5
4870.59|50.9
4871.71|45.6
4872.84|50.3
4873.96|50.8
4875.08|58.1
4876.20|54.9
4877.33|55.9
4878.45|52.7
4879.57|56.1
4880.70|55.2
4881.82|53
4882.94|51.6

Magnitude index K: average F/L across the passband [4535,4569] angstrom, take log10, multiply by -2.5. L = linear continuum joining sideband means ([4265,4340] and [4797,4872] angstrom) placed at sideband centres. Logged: -0.19 mag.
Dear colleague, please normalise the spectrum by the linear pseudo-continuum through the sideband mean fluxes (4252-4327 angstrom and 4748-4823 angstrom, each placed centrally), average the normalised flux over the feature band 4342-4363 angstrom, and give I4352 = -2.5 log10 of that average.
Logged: -0.14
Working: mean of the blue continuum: 38.3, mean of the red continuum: 55.6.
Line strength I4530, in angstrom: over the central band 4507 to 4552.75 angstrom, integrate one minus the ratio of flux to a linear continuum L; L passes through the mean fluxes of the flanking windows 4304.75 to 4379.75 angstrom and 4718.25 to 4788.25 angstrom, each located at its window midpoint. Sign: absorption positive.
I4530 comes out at -4.5 angstrom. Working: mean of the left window 43.4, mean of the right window 55.8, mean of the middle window 53.8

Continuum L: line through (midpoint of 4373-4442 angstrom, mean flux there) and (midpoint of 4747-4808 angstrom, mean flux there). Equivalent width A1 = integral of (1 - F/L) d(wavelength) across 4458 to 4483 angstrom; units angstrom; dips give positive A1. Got -1.02 angstrom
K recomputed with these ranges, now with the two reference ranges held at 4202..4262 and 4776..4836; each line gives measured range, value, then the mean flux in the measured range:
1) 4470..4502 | -0.15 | 54.1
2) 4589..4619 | -0.12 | 56.3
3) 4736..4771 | -0.03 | 55.8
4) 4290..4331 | 0.15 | 37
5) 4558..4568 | -0.22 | 60.4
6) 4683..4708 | -0.06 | 55.8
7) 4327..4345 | -0.04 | 44.9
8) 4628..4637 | -0.14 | 58.3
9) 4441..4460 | -0.04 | 48.1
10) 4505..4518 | -0.18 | 56.7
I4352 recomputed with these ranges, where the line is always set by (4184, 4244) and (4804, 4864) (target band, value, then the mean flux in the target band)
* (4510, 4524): -0.20 mag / 57.8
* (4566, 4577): -0.18 mag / 57.9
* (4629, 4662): -0.13 mag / 57.2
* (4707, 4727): -0.10 mag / 57.5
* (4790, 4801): -0.08 mag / 58.2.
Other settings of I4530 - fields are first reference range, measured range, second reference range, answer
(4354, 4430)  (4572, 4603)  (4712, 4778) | -1.9 angstrom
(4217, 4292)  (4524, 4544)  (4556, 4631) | 0.6 angstrom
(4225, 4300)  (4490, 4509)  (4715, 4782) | -3.2 angstrom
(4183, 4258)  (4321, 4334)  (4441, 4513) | 1.3 angstrom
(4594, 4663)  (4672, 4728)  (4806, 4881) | -1.0 angstrom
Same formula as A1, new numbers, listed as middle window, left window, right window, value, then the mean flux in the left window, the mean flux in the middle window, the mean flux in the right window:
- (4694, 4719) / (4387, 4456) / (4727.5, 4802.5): -0.4 angstrom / 49.2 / 55.2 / 55.5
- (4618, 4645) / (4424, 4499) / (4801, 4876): -2.4 angstrom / 51.2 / 57.6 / 54.9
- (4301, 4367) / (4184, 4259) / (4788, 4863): 3.4 angstrom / 41.3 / 41.7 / 55.7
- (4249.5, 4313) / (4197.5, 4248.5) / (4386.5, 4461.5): 7.6 angstrom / 40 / 37.4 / 49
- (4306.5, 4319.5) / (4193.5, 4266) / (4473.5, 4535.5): 1.7 angstrom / 40.7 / 39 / 54.7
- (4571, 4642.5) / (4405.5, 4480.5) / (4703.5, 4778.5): -3.5 angstrom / 50.3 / 56.2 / 56.2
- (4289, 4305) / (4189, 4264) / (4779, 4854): 3.8 angstrom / 41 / 32.5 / 56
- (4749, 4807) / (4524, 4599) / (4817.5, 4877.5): -0.9 angstrom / 54.5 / 55.2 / 54.3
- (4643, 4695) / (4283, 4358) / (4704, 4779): -3.5 angstrom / 40.2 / 57.1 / 56.2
